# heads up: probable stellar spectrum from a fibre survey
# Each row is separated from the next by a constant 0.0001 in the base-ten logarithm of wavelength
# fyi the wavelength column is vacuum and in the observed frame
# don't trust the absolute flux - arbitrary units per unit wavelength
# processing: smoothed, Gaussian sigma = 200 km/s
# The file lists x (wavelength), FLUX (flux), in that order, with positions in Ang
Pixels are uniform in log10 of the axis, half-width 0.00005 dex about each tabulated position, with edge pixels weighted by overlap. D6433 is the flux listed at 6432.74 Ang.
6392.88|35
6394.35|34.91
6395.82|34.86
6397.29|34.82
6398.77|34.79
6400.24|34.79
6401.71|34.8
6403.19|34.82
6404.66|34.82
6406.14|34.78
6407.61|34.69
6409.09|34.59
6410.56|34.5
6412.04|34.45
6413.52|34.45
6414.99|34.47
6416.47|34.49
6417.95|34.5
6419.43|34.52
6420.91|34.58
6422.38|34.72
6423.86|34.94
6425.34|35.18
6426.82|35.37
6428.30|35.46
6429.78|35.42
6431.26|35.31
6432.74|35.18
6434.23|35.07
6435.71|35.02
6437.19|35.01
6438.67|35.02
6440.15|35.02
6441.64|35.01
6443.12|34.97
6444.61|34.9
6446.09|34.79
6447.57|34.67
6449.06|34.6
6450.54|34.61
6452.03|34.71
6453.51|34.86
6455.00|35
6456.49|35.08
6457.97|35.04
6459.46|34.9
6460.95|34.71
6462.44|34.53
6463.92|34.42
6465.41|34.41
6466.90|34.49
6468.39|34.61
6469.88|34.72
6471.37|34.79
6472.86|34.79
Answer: 35.18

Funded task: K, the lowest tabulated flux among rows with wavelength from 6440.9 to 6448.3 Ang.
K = 34.67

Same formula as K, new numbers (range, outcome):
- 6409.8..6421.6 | 34.45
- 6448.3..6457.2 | 34.6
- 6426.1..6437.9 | 35.01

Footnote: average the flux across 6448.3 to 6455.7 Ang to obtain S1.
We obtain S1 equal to 34.7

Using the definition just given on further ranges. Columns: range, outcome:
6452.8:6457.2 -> 34.9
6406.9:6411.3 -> 34.6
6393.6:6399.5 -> 34.9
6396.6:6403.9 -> 34.8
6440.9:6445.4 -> 35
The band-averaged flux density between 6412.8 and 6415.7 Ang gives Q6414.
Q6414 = 34.5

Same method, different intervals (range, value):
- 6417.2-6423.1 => 34.6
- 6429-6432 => 35.4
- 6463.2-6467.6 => 34.4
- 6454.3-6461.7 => 34.9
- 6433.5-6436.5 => 35.1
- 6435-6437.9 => 35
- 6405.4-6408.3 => 34.8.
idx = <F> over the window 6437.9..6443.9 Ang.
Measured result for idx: 35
